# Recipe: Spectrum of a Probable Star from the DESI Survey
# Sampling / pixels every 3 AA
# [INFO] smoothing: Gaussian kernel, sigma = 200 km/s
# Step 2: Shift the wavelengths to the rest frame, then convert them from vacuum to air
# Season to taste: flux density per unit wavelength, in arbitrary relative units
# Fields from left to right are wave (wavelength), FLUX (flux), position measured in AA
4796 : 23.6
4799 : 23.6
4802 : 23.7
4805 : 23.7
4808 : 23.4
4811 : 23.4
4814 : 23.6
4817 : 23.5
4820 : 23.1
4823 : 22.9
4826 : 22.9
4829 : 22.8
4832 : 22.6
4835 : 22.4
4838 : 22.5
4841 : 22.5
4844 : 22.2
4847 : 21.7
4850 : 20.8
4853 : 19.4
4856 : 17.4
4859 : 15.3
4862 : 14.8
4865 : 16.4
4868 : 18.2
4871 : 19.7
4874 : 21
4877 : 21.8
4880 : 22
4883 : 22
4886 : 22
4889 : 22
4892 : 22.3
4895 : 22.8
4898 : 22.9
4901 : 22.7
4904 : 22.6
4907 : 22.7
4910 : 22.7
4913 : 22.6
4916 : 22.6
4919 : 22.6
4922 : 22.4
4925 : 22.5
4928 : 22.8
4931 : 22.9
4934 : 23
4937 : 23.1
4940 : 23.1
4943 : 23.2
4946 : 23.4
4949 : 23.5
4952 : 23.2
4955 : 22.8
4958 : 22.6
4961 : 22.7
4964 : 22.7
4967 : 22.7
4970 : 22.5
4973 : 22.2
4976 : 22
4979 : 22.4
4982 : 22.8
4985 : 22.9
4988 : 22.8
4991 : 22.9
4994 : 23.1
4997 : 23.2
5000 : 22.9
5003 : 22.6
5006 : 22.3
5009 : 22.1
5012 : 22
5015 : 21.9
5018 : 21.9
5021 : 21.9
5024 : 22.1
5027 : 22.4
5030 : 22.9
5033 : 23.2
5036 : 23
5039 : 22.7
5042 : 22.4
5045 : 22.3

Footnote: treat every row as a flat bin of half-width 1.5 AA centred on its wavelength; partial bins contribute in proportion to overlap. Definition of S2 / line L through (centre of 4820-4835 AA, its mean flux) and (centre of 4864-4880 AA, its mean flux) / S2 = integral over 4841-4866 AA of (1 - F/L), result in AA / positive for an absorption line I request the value 2.7 AA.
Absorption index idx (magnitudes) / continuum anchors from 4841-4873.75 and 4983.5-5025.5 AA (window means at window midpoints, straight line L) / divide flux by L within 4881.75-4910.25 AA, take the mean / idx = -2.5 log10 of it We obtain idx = -0.137 mag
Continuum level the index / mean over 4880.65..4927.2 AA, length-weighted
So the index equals 22.5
